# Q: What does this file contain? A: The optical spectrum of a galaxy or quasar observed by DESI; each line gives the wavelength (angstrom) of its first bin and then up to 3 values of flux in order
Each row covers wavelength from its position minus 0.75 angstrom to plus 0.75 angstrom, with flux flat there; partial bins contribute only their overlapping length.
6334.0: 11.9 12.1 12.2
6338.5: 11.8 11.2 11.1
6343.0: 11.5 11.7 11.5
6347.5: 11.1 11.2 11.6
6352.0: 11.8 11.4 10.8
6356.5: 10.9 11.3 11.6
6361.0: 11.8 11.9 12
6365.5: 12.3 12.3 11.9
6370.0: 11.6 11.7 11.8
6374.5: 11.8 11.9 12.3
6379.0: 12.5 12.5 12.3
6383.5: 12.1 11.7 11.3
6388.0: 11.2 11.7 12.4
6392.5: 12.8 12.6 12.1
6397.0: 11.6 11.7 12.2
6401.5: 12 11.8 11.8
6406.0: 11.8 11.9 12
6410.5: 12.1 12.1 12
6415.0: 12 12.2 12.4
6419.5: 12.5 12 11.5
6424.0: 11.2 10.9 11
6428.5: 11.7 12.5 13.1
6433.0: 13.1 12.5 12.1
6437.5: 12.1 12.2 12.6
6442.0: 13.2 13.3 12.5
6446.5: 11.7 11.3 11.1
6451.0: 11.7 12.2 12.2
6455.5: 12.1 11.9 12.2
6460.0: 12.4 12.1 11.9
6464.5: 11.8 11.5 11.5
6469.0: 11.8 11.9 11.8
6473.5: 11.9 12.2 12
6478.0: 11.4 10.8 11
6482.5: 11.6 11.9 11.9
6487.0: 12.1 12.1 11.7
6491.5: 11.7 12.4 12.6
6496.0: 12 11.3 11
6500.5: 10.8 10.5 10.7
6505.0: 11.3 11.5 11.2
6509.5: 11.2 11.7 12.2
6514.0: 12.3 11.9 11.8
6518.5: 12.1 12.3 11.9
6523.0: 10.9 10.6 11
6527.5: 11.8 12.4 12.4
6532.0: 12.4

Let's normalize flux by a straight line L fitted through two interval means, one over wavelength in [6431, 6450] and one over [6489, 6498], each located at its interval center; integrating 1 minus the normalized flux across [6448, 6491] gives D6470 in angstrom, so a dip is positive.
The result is 1.25 angstrom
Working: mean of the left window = 12.4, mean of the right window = 12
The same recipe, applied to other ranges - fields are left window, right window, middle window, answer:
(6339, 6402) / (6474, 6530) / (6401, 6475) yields -2.07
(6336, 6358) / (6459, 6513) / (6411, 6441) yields -1.38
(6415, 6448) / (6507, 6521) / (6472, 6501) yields 0.59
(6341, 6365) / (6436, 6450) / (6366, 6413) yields -0.84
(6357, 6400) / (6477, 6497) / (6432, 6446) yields -0.89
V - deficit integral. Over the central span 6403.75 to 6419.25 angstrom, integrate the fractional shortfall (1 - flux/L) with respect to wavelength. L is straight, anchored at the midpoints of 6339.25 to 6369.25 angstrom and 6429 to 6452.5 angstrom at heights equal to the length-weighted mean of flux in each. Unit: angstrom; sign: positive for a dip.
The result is 0.02 angstrom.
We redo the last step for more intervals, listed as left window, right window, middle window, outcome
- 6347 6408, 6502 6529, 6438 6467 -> -1.0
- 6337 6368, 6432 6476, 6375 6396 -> -0.6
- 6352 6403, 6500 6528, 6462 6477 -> -0.3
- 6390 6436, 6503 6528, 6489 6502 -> 0.0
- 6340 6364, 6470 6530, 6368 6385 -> -0.8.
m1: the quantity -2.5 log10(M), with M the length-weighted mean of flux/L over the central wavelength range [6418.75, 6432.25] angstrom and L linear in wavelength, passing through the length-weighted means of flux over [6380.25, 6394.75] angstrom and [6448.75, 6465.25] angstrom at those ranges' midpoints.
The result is 0.016 mag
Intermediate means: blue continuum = 12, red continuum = 12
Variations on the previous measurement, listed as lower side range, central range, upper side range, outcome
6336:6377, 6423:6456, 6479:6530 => -0.04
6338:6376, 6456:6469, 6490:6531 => -0.03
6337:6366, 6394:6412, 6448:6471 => -0.02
